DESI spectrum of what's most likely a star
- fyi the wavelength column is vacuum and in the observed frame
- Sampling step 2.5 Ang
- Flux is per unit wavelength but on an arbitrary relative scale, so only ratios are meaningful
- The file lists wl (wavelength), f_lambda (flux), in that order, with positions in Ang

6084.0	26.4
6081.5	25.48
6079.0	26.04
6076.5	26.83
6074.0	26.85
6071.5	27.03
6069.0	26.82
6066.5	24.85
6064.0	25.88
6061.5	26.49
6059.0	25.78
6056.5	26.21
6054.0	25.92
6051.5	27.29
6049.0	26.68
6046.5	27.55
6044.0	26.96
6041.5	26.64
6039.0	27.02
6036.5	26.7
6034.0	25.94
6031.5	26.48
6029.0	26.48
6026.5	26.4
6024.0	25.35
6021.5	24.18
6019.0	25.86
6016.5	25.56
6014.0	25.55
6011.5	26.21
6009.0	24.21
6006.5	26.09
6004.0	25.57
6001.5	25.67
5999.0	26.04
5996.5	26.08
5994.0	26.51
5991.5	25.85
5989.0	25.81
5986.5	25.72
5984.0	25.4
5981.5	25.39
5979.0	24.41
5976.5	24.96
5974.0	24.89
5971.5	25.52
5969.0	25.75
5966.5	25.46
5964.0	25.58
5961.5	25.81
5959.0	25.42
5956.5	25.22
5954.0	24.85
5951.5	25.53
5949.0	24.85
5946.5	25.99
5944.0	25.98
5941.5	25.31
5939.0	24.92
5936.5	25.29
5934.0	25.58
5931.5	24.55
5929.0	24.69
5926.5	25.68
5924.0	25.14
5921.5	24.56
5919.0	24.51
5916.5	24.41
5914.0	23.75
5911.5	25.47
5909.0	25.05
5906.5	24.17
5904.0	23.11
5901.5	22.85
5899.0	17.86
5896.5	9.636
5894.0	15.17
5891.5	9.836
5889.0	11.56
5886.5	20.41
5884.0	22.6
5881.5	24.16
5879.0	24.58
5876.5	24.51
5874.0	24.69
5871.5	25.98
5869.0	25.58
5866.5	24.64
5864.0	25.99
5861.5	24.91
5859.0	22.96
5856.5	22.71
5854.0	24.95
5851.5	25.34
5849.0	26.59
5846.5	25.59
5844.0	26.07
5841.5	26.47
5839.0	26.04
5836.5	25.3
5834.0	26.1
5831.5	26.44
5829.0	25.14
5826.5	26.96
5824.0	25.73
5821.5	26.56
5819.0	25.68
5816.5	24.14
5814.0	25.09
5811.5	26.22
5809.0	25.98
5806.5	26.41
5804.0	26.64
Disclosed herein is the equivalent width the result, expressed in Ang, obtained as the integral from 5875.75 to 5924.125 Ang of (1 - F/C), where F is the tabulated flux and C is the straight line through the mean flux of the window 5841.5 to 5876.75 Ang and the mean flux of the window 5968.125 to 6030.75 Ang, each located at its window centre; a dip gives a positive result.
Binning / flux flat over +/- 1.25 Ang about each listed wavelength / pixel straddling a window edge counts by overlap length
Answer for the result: 8.1 Ang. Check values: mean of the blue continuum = 25.1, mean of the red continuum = 25.6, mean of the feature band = 21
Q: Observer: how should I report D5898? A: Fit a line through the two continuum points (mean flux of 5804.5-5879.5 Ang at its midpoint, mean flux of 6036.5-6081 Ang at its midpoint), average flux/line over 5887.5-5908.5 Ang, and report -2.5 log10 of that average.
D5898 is 0.44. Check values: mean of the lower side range 25.5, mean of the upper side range 26.5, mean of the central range 17.1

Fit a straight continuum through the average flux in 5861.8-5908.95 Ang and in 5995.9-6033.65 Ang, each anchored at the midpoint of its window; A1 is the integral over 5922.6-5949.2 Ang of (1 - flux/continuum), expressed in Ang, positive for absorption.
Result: -2.7 Ang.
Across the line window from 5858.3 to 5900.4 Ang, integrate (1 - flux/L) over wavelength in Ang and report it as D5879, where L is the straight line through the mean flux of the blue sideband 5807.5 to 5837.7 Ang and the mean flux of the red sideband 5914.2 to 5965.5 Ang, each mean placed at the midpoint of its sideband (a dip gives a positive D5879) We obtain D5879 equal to 7.6 Ang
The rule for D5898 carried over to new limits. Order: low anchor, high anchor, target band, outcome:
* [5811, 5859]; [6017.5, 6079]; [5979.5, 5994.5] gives 0.018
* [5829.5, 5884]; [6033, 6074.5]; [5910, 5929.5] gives 0.035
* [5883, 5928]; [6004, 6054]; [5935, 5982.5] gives -0.098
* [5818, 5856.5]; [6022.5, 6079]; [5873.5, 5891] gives 0.222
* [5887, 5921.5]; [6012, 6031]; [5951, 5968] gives -0.124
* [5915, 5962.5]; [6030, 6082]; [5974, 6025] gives 0.014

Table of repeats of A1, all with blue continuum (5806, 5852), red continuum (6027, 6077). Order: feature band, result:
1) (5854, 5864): 0.8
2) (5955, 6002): 1.4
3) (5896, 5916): 3.1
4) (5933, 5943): 0.3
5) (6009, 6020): 0.3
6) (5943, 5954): 0.3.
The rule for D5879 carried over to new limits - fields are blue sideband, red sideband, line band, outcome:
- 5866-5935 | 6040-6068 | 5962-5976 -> -0.8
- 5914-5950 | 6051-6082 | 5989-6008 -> -0.2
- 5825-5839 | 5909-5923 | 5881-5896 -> 5.1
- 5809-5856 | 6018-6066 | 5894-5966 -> 5.6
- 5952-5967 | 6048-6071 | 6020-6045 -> -0.2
